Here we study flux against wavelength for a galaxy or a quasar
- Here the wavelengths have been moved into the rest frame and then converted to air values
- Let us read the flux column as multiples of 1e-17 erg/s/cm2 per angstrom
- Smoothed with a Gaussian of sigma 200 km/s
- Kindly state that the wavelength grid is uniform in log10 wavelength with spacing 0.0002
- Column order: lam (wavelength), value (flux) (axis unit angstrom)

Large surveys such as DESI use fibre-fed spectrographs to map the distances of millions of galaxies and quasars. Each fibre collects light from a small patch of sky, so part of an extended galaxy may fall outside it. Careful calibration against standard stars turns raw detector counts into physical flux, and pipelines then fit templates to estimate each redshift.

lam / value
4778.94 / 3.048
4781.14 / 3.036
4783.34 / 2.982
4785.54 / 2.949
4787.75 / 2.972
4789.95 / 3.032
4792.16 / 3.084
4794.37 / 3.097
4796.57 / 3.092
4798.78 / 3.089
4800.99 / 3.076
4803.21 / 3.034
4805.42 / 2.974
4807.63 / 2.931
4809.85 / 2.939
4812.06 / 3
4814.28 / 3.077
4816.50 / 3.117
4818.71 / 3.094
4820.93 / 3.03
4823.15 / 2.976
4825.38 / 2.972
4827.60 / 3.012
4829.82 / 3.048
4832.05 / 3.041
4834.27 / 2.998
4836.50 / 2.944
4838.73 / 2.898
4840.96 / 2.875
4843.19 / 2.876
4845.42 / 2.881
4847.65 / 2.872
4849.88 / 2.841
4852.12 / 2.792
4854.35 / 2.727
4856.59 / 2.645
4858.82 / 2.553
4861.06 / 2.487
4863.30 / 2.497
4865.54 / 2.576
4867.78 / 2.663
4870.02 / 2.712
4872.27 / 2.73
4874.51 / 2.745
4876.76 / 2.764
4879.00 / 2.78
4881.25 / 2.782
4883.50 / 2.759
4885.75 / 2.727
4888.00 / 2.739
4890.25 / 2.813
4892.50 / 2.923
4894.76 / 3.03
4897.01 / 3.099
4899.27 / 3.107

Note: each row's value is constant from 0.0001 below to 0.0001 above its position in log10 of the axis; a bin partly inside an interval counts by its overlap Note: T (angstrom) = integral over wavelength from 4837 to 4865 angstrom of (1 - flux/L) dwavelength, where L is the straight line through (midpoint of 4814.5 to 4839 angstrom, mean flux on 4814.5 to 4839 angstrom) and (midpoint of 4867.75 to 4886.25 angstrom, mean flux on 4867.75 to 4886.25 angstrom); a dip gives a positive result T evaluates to 1.4 angstrom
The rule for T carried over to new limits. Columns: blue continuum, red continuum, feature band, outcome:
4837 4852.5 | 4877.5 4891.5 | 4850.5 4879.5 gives 1.5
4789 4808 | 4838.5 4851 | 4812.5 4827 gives -0.4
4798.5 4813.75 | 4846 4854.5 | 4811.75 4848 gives -1.0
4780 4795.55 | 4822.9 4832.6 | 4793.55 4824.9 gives -0.2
